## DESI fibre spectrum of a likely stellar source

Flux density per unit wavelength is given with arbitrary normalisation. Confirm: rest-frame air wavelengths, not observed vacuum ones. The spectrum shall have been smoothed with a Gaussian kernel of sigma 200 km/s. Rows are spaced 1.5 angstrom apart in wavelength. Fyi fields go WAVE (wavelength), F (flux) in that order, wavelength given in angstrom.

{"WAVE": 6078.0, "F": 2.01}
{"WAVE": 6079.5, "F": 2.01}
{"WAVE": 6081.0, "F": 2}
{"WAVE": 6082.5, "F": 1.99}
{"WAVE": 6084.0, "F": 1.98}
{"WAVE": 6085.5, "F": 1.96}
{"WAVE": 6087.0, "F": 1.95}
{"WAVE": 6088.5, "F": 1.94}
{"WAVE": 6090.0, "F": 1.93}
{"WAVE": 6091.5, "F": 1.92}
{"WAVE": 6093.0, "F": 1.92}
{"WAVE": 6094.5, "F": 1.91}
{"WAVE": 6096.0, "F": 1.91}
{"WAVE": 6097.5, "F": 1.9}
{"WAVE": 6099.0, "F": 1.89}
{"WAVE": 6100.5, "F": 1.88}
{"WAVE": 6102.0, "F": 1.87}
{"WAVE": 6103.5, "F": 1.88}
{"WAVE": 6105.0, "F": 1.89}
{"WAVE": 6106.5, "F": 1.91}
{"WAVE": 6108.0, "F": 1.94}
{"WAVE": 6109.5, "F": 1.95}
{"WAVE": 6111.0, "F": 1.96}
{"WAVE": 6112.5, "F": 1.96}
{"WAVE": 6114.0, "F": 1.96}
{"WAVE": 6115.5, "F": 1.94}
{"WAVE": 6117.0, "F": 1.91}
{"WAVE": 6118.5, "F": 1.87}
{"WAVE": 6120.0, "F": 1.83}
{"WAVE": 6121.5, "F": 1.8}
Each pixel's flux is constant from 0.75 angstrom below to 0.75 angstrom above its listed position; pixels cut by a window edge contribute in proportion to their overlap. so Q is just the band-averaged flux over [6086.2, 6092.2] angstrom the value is 1.94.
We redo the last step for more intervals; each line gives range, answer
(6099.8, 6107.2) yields 1.89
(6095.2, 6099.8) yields 1.9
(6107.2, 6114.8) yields 1.95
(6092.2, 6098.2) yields 1.91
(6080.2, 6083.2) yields 2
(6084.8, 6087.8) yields 1.95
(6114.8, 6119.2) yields 1.91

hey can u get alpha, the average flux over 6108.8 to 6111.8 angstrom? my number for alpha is 1.96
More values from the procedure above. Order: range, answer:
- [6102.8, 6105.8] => 1.89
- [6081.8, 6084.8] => 1.98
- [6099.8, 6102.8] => 1.88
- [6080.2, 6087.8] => 1.98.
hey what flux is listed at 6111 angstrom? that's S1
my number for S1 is 1.96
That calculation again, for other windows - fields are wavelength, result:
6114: 1.96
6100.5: 1.88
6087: 1.95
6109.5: 1.95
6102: 1.87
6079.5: 2.01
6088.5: 1.94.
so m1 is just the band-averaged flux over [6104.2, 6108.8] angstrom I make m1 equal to 1.91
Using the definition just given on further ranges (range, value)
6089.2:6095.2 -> 1.92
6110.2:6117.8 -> 1.95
